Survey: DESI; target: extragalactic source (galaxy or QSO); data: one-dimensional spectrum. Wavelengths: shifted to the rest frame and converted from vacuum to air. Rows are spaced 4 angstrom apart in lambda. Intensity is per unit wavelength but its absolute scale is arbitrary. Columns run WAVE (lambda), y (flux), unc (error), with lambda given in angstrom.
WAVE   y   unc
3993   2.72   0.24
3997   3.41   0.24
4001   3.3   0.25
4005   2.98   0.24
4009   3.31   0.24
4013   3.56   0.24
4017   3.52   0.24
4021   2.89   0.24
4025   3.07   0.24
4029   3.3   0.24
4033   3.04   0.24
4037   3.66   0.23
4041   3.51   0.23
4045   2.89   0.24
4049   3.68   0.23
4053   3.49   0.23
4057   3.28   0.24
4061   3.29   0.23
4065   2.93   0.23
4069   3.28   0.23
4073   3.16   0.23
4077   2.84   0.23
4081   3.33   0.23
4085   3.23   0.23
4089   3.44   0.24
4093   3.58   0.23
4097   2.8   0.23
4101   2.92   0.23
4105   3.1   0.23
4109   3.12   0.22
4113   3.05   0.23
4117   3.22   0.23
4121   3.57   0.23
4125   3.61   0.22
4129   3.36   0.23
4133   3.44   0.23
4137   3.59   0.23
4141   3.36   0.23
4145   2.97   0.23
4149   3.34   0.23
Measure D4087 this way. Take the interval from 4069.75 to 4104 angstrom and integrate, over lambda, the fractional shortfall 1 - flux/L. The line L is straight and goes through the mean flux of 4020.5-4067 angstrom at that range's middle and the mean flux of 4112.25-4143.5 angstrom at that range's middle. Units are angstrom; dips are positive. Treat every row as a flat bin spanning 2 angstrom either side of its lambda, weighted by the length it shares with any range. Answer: 1.8 angstrom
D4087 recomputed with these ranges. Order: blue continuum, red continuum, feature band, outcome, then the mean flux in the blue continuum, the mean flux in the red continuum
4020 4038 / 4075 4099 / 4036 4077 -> -1.19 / 3.18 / 3.2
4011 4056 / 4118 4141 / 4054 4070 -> 0.79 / 3.33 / 3.49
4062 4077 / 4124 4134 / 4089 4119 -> 1.54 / 3.1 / 3.46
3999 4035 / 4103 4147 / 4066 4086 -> 0.70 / 3.22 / 3.31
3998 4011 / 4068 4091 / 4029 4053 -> -1.13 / 3.21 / 3.21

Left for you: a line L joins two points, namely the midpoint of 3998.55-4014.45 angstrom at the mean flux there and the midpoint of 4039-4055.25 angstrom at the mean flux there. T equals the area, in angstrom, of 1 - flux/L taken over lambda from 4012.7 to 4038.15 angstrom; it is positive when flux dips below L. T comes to 0.5 angstrom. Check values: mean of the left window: 3.28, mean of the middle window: 3.26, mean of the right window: 3.39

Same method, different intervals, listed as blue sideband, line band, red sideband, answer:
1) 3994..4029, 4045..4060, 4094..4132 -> -0.8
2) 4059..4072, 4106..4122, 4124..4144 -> 0.7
